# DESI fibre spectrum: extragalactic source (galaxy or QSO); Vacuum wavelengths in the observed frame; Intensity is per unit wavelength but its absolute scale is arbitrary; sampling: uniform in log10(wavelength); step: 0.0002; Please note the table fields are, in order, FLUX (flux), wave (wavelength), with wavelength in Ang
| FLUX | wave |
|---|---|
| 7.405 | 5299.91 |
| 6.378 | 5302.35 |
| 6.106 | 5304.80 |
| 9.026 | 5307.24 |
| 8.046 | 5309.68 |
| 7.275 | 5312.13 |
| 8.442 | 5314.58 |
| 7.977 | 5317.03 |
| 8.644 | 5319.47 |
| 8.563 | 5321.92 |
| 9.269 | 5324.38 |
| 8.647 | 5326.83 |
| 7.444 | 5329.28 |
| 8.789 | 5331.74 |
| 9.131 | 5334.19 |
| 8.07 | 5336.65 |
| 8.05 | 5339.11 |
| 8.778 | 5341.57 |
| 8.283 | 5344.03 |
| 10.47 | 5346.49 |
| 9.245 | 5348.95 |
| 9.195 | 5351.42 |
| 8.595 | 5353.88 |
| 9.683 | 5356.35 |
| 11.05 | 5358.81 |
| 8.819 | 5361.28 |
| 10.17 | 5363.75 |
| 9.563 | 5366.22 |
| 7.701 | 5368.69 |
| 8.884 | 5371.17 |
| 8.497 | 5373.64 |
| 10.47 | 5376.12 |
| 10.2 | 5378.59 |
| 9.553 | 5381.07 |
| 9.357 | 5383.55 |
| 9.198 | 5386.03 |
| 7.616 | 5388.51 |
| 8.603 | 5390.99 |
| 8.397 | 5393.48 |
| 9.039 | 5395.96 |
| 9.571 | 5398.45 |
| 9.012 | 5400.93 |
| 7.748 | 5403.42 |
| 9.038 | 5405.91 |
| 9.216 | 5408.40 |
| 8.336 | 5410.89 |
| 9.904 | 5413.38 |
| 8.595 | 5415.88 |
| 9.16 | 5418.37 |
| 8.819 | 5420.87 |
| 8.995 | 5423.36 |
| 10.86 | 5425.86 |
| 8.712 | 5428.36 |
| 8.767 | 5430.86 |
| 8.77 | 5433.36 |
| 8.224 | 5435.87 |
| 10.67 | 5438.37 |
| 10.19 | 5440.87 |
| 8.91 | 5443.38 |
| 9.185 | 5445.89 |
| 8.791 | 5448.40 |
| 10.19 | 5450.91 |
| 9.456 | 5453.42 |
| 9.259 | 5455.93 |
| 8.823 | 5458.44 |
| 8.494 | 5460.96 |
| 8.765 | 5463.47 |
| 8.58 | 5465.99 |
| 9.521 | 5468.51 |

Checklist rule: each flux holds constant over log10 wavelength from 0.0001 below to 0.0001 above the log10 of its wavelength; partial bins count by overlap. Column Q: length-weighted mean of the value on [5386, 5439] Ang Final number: 8.94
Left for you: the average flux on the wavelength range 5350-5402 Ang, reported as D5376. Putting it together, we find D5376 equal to 9.2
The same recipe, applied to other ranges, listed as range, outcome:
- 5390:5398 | 8.76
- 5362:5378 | 9.24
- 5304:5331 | 8.17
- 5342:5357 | 9.2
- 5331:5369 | 9.14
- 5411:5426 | 9.2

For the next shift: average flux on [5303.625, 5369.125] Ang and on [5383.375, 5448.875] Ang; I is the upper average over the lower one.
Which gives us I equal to 1.03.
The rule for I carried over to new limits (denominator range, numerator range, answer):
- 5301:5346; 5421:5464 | 1.13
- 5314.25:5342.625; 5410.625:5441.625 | 1.09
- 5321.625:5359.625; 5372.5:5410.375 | 1.01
